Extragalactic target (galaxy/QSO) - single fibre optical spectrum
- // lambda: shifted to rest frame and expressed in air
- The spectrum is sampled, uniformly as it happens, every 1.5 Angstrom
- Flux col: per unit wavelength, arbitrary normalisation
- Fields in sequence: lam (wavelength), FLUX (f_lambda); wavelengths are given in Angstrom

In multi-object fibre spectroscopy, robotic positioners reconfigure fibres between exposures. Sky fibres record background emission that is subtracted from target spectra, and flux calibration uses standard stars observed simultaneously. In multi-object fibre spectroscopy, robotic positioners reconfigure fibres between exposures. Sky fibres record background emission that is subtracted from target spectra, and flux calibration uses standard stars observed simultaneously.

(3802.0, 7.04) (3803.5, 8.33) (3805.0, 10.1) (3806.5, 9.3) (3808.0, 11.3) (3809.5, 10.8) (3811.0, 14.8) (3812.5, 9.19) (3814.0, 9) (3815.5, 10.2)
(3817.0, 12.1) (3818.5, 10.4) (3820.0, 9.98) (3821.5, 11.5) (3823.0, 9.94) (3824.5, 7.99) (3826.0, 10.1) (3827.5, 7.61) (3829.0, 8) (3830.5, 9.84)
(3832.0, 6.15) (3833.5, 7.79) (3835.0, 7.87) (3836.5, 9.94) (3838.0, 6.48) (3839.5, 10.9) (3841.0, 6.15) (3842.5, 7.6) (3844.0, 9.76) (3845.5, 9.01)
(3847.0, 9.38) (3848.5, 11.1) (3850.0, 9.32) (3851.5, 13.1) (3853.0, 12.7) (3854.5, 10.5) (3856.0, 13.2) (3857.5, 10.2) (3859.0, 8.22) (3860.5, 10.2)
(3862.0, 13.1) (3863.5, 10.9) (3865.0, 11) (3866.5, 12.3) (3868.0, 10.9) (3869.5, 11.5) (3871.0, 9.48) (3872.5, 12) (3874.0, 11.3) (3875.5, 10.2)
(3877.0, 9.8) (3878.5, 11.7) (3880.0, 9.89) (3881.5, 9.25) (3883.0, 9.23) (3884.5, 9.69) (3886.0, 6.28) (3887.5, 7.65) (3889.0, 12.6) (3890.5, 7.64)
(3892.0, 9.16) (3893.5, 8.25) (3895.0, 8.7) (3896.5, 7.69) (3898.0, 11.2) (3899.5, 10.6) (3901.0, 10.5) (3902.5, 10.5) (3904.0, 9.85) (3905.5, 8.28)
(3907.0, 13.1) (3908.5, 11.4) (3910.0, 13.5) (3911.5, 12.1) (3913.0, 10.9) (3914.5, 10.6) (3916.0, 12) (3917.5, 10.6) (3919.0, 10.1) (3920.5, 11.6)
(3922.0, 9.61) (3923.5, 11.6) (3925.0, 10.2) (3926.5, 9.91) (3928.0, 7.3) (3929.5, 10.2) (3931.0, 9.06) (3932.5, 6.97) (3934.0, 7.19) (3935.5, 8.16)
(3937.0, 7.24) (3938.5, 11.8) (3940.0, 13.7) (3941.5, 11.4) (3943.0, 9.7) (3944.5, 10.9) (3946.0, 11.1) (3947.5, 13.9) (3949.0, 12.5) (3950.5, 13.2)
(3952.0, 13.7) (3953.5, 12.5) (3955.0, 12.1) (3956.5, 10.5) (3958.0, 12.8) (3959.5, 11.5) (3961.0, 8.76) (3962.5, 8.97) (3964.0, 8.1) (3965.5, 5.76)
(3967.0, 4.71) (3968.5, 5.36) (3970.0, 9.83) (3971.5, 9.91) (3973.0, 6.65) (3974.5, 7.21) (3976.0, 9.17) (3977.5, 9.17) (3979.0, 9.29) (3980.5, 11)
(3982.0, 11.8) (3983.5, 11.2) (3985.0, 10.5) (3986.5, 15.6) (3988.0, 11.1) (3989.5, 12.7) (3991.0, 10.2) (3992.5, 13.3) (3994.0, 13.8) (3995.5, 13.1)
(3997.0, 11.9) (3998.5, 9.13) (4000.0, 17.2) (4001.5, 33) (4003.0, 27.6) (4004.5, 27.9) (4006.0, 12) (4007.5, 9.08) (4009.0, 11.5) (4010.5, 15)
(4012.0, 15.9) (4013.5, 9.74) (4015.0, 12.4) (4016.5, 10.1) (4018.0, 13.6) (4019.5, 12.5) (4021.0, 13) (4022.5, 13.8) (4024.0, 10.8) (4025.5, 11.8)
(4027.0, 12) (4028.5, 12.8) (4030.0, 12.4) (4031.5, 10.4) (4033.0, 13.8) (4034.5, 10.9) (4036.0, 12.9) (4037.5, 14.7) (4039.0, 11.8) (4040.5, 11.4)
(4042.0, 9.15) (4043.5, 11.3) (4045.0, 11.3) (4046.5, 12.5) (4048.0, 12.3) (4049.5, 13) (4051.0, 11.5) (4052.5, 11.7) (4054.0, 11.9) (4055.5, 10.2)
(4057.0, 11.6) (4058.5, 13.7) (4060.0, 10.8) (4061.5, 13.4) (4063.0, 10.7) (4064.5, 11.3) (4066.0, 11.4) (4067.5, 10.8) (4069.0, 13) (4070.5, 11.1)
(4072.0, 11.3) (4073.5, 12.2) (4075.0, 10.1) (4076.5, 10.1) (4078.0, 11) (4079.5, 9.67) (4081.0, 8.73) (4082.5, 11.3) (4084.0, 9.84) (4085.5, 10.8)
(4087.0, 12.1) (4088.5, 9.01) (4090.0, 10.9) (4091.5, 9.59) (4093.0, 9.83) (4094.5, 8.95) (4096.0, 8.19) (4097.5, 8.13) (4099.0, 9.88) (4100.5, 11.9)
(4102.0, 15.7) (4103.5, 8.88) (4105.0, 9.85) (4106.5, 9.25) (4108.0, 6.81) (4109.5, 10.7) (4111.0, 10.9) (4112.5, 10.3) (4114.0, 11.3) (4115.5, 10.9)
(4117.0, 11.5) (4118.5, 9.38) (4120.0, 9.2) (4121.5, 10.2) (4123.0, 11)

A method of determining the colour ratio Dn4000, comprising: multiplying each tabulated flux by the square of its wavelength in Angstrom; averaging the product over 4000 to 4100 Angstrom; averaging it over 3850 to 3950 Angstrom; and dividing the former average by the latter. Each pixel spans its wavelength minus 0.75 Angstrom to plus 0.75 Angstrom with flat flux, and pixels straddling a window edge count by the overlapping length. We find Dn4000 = 1.3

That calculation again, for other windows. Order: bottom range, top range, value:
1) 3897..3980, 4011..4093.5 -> 1.21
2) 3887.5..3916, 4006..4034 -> 1.26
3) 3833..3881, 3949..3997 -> 1.09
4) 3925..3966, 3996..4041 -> 1.41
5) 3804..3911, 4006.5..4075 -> 1.31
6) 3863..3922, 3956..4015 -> 1.23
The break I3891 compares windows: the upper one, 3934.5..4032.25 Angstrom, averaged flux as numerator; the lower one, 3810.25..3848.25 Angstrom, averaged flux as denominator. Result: 1.29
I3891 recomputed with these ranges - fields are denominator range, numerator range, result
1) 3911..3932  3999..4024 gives 1.51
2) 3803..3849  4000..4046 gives 1.47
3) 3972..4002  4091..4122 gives 0.83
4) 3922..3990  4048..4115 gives 1.07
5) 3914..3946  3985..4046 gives 1.35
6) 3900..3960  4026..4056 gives 1.10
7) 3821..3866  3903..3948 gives 1.08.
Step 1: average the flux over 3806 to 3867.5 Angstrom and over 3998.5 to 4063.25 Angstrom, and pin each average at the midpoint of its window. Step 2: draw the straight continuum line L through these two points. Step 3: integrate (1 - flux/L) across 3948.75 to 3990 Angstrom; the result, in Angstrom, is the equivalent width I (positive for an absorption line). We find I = 7.1 Angstrom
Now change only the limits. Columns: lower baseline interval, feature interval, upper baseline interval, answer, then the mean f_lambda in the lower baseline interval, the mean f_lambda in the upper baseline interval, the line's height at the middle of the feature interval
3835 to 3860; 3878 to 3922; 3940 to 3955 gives 3.66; 9.79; 12.2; 11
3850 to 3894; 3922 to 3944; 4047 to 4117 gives 1.89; 10.4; 10.8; 10.5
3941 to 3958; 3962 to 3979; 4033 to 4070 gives 5.97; 12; 11.8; 12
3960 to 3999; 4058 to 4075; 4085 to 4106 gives -2.54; 9.95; 10.2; 10.2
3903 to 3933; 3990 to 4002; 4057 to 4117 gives -4.81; 10.5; 10.6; 10.6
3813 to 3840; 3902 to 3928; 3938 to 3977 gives -2.52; 9.19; 10.2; 9.88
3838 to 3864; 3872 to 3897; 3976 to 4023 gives 3.44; 10.2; 13.7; 11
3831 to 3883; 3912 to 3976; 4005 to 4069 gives 5.91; 10.1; 12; 11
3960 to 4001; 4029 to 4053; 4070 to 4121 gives -3.83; 10.3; 10.3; 10.3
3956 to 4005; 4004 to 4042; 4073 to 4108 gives -4.73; 12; 10.2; 11.3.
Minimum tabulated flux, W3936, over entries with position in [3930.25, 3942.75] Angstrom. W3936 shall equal 6.97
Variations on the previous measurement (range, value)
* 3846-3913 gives 6.28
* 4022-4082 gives 8.73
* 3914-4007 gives 4.71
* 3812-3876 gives 6.15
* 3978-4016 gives 9.08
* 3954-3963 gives 8.76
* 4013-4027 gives 9.74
